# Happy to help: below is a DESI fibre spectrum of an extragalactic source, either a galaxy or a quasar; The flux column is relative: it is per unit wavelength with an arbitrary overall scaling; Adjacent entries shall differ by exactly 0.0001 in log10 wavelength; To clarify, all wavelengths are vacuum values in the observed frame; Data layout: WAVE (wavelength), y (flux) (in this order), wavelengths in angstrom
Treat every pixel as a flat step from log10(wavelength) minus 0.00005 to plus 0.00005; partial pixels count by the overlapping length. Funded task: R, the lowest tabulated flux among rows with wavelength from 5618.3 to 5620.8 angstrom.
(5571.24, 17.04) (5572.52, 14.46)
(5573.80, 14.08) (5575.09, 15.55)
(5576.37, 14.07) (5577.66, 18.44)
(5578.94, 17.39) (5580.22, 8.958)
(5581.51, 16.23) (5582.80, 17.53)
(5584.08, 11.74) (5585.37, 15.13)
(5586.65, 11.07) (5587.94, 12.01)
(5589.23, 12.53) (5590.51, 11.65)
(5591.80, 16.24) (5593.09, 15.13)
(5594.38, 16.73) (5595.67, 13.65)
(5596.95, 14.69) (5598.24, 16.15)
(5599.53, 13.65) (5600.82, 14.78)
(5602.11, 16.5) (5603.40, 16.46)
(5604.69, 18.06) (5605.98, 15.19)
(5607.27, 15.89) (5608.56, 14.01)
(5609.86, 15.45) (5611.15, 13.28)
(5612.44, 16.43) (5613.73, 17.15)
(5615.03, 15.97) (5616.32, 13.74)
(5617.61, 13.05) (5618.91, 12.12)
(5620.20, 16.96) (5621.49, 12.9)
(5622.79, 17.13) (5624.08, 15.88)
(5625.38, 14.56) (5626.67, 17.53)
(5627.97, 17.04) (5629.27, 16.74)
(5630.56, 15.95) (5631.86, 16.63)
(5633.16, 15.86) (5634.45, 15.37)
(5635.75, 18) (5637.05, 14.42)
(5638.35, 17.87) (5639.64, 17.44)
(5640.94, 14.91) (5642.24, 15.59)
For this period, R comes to 12.12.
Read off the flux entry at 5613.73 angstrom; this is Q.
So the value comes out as 17.15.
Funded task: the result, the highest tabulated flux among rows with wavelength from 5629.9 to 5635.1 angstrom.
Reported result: 16.63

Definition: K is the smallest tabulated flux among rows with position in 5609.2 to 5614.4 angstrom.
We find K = 13.28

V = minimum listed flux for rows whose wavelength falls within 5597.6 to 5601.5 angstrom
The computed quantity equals 13.65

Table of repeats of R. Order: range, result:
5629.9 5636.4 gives 15.37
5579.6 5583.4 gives 8.958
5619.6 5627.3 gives 12.9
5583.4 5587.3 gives 11.07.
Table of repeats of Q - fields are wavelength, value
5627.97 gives 17.04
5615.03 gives 15.97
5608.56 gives 14.01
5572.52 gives 14.46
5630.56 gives 15.95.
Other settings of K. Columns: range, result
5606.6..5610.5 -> 14.01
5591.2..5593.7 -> 15.13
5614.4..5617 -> 13.74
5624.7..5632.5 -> 14.56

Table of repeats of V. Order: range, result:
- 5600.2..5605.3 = 14.78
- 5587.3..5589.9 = 12.01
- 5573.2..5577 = 14.07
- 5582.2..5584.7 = 11.74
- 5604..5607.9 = 15.19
